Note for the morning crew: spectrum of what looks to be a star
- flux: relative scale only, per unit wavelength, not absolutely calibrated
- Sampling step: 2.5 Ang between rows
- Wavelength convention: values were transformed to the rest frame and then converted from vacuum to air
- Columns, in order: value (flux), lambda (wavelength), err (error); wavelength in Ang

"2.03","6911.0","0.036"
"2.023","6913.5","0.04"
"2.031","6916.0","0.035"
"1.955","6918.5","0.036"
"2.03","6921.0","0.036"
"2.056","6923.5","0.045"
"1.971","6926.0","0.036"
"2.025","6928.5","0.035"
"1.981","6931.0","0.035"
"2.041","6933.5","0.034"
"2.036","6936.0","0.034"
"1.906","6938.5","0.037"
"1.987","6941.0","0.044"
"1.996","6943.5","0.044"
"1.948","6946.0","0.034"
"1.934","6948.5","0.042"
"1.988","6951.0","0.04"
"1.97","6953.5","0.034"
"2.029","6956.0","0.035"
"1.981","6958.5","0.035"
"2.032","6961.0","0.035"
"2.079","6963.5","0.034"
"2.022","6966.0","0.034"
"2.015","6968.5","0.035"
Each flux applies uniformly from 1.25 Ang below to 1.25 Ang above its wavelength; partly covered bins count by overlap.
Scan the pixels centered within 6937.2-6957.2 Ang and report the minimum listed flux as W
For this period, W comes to 1.906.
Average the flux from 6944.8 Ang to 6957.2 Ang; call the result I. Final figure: 1.97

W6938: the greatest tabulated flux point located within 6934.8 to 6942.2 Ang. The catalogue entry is 2.036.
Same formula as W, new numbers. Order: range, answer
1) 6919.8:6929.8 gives 1.971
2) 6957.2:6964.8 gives 1.981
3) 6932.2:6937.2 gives 2.036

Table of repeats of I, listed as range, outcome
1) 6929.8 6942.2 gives 1.99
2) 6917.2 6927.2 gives 2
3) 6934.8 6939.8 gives 1.97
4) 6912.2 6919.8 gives 2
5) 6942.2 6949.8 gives 1.96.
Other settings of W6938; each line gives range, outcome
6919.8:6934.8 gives 2.056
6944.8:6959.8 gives 2.029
